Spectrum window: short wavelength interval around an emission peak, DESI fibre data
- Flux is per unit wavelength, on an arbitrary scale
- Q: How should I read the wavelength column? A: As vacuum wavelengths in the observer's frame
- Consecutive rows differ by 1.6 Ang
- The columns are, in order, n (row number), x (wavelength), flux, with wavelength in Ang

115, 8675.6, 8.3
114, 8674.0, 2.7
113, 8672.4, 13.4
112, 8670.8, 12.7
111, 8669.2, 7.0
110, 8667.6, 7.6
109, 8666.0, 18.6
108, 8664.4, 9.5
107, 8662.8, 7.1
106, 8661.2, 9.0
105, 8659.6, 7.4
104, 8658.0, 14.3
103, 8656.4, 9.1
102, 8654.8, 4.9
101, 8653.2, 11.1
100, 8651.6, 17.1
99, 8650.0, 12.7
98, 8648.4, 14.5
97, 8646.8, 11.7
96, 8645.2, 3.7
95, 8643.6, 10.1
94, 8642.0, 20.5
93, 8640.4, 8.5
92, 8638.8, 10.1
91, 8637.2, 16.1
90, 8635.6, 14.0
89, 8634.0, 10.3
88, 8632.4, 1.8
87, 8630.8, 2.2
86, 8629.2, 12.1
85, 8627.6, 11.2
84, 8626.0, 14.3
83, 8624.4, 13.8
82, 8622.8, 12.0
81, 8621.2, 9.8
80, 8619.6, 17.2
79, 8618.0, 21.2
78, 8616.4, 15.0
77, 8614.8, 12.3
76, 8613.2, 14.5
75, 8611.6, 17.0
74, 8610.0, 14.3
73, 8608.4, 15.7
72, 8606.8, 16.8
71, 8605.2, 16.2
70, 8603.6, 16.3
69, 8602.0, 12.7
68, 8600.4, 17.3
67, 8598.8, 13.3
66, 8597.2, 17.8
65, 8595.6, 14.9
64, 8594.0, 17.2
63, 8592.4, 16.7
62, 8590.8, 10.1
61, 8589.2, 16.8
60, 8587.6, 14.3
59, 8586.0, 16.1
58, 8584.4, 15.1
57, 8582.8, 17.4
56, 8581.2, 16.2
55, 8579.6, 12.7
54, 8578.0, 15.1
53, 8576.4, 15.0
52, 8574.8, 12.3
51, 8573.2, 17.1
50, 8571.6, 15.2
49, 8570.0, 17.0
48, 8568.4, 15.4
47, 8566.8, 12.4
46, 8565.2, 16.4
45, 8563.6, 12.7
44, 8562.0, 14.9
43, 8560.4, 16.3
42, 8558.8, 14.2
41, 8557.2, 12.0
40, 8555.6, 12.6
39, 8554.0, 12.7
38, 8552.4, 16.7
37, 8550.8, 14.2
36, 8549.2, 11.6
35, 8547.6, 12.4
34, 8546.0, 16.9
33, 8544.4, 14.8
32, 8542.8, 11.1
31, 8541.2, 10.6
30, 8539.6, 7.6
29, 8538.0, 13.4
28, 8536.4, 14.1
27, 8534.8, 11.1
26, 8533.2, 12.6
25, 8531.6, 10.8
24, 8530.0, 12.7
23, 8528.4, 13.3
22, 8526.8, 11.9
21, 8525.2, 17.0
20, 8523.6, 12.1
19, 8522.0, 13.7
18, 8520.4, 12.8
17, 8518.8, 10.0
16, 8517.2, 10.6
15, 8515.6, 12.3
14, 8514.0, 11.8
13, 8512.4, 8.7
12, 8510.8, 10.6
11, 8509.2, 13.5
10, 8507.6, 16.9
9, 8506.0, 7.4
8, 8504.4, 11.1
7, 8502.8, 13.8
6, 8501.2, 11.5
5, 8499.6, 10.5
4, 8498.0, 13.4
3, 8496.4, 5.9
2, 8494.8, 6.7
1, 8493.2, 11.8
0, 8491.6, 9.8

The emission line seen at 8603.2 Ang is C III] 1909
